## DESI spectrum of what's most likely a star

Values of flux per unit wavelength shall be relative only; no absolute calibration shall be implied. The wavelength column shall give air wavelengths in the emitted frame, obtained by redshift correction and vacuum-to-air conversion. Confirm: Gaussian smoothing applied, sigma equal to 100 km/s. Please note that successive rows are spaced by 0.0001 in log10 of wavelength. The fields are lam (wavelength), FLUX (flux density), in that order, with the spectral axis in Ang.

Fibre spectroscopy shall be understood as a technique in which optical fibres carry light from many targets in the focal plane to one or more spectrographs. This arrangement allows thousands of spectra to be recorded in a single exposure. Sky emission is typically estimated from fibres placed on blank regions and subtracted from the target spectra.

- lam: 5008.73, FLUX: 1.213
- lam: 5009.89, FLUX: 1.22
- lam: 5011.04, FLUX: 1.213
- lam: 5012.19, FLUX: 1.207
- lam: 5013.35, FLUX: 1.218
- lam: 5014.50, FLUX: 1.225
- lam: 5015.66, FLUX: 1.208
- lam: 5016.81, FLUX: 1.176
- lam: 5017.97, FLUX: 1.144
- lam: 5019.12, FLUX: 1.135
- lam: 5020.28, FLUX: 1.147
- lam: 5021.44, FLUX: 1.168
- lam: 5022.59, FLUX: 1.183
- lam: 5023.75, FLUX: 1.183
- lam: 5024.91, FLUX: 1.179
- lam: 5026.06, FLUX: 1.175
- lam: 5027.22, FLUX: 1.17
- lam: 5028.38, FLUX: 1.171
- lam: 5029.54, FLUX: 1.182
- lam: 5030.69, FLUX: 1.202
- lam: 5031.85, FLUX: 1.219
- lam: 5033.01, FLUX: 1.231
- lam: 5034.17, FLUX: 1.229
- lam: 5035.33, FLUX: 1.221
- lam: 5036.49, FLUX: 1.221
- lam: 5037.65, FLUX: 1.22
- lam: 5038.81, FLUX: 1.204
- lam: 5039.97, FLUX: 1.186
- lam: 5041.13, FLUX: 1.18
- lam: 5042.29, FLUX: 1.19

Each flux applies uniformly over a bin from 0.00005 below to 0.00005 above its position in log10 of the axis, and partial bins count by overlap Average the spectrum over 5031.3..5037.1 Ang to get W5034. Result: 1.22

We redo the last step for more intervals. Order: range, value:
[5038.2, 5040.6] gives 1.2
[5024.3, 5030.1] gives 1.17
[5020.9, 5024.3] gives 1.18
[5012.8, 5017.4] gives 1.21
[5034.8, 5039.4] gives 1.22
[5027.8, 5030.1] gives 1.17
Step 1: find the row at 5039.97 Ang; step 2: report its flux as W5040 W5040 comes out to 1.186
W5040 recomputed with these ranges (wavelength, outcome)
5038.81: 1.204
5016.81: 1.176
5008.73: 1.213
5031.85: 1.219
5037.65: 1.22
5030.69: 1.202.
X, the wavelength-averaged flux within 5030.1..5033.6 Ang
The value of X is 1.22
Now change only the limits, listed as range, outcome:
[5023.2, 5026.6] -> 1.18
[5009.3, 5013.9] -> 1.21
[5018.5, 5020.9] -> 1.14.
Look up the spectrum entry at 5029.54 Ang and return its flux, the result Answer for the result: 1.182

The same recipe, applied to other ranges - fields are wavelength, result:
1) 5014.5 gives 1.225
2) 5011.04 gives 1.213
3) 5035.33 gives 1.221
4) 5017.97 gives 1.144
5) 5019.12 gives 1.135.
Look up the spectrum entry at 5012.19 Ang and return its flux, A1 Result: 1.207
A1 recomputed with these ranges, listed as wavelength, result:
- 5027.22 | 1.17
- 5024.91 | 1.179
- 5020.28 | 1.147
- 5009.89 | 1.22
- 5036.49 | 1.221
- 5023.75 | 1.183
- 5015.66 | 1.208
